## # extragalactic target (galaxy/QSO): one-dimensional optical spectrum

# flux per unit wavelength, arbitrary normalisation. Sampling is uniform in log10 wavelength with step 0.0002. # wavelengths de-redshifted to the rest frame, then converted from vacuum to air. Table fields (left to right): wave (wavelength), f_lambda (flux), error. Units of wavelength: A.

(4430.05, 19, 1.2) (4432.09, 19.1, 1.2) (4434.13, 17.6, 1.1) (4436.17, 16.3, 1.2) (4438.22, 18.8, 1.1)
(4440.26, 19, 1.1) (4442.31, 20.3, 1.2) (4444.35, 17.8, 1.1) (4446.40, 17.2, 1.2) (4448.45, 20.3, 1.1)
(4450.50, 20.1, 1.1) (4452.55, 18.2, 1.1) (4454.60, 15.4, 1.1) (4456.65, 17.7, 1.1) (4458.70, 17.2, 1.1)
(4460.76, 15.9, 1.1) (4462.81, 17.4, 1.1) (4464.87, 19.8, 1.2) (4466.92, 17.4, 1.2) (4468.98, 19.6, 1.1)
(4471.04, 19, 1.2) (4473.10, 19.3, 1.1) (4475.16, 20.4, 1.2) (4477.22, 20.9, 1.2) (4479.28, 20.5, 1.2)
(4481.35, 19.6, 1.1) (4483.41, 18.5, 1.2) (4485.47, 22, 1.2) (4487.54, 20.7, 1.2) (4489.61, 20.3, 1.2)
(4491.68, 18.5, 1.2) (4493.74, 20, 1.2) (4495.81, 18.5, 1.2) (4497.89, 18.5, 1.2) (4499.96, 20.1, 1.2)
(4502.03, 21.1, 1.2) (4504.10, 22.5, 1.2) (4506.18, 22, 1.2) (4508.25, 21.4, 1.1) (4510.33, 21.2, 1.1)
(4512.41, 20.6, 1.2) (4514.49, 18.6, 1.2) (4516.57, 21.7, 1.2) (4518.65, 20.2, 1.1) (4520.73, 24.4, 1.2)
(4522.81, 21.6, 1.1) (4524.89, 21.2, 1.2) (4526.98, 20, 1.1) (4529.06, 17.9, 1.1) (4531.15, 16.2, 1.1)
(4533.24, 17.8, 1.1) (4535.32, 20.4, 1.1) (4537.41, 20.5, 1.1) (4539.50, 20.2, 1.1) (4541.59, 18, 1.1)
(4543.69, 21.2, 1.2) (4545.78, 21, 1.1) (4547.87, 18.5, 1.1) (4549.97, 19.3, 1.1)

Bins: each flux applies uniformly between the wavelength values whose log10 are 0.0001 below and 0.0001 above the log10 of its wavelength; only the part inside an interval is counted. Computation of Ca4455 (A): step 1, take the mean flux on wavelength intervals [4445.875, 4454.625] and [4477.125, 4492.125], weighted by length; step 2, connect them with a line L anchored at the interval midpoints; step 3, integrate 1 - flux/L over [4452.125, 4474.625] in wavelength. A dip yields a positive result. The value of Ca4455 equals 1.5 A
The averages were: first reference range 18.6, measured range 18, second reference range 20.1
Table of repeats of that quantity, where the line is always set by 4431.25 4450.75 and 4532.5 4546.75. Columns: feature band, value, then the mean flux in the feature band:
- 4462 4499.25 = -0.76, 19.5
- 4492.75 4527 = -2.30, 20.8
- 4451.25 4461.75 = 1.02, 17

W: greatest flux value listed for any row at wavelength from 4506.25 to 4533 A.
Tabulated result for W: 24.4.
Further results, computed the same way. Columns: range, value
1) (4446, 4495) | 22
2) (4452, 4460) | 18.2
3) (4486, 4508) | 22.5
